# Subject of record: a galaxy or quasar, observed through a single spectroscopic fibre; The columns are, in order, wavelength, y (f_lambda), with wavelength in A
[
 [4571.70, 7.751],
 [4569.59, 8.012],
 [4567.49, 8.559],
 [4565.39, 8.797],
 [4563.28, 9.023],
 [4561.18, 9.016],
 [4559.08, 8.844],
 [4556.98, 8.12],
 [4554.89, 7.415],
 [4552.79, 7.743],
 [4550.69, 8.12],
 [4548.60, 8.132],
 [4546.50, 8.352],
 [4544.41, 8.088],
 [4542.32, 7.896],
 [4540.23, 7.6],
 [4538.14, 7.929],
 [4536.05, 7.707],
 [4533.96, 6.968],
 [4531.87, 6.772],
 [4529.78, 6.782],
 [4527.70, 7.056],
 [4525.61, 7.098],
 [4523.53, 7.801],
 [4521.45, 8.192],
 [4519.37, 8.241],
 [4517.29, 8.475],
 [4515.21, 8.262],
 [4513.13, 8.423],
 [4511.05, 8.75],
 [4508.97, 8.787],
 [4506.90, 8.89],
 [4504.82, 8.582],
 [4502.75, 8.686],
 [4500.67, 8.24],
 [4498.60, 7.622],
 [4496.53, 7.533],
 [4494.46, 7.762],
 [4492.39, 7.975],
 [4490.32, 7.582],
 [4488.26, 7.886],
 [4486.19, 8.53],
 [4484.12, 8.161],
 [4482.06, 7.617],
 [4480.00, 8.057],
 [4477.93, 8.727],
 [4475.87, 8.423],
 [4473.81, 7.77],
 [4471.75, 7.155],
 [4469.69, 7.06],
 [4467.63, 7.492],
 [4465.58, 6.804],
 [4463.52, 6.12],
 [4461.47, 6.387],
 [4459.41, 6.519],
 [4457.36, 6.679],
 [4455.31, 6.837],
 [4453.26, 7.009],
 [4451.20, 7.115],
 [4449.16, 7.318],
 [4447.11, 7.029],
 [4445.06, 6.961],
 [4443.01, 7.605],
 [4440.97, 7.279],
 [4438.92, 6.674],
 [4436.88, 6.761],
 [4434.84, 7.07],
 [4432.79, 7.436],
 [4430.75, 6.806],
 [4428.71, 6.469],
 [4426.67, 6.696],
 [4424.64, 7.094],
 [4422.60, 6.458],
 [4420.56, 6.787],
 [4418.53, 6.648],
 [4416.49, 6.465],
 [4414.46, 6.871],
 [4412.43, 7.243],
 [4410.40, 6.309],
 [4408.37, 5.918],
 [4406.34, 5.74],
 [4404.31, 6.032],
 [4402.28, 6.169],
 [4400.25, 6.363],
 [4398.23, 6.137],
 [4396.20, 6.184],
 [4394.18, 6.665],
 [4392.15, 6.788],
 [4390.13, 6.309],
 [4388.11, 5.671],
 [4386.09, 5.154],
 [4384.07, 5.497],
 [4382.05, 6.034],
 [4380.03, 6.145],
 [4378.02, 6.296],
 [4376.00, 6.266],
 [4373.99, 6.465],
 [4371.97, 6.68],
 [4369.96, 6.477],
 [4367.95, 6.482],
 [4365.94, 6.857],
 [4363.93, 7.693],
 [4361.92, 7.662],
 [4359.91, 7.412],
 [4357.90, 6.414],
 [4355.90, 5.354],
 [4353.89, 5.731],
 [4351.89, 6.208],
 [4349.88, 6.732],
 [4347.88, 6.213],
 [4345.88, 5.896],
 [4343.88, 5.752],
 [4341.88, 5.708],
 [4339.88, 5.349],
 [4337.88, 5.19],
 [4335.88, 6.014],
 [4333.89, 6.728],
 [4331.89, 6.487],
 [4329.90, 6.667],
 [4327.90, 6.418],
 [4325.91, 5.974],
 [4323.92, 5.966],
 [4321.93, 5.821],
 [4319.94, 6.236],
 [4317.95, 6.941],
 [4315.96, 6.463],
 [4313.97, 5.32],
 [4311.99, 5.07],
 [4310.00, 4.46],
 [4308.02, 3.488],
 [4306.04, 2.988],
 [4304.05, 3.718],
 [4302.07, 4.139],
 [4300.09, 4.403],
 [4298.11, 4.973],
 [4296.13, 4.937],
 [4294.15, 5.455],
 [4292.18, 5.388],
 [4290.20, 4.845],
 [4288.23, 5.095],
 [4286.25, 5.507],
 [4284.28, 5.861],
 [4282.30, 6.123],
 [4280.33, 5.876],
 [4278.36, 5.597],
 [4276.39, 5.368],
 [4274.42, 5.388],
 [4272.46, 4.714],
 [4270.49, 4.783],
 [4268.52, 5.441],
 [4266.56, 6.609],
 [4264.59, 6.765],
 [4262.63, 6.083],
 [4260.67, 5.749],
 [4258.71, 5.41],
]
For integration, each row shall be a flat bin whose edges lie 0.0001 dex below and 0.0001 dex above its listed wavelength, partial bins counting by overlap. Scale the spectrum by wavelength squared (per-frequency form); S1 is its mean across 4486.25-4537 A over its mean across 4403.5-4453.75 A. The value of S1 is 1.21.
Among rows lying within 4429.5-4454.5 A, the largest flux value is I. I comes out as 7.605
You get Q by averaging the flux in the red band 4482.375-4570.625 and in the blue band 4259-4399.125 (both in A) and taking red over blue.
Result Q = 1.38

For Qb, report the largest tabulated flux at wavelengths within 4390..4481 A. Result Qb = 8.727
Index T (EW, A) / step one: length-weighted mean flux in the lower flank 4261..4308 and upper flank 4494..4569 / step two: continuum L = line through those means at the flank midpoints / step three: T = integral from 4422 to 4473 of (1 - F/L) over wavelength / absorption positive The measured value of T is 1.17 A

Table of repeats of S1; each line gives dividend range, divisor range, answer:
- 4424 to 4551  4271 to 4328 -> 1.58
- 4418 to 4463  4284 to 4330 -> 1.40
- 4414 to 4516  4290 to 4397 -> 1.34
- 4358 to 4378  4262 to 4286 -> 1.25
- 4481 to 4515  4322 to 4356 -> 1.46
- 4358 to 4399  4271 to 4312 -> 1.36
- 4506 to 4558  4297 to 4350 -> 1.58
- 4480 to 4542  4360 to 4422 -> 1.30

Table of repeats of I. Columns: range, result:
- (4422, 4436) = 7.436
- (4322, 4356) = 6.732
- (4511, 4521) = 8.75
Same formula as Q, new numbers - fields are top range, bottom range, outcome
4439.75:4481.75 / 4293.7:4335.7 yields 1.34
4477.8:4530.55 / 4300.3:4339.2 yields 1.48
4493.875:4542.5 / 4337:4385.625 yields 1.26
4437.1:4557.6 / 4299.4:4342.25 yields 1.41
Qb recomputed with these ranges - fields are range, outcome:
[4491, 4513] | 8.89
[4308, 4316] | 6.463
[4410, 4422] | 7.243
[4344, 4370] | 7.693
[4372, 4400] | 6.788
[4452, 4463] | 7.009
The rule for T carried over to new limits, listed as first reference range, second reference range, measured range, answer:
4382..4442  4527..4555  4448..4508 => -4.6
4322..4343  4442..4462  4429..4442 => -0.3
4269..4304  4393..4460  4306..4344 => -0.8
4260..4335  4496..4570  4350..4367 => -1.4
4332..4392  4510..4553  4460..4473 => 0.7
